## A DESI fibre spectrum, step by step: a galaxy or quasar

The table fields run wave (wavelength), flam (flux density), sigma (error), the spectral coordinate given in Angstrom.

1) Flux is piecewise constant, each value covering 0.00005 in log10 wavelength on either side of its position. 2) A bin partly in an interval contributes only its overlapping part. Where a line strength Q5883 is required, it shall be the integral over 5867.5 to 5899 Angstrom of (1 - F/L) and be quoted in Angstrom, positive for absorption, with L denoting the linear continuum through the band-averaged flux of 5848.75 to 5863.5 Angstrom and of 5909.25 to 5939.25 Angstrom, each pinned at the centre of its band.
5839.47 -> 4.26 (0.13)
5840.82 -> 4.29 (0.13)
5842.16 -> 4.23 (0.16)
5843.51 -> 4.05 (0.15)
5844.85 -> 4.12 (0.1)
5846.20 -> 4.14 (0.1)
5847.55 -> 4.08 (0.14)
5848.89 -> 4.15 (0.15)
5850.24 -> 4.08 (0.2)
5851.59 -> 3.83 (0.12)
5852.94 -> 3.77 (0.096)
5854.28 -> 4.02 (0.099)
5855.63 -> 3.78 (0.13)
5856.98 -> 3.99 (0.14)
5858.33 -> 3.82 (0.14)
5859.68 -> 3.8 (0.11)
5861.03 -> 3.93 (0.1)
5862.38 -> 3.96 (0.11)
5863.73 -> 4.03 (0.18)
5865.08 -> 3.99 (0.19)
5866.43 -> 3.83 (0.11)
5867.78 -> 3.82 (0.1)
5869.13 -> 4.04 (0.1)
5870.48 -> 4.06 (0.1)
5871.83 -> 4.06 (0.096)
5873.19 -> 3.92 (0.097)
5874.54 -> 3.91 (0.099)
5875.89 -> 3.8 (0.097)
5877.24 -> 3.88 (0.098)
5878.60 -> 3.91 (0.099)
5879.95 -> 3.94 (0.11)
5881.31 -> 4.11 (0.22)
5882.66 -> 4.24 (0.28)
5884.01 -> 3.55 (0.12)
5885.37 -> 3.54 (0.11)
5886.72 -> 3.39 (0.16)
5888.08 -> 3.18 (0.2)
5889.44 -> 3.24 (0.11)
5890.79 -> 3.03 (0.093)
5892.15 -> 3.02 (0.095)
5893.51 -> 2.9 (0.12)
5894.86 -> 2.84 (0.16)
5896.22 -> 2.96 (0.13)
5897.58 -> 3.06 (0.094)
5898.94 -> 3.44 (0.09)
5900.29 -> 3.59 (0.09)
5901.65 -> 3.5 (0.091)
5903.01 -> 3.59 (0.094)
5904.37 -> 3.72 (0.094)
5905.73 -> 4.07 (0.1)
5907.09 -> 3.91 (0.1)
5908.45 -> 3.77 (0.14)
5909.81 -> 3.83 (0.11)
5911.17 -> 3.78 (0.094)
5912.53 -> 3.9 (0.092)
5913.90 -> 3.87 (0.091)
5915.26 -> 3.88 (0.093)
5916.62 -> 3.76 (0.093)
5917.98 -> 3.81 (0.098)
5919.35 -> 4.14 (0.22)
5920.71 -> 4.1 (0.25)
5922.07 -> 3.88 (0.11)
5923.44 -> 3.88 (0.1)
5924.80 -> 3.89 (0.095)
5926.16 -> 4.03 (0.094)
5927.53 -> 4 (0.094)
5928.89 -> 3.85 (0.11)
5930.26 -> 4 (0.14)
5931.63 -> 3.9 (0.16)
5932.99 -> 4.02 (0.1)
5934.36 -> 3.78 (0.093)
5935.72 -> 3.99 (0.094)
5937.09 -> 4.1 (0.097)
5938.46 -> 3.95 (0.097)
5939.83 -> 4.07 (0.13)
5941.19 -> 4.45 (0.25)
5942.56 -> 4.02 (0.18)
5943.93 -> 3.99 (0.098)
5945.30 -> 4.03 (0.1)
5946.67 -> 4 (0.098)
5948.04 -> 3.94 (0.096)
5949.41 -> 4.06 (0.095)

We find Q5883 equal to 2.8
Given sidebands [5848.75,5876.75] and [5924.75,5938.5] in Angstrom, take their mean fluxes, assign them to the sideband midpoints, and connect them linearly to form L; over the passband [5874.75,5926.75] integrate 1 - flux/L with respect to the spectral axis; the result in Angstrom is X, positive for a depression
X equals 3.8 Angstrom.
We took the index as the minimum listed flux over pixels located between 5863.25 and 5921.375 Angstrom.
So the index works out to 2.84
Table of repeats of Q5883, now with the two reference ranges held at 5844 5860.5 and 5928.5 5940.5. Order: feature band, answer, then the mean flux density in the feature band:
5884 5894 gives 1.9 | 3.21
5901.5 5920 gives 0.6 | 3.83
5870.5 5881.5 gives 0.1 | 3.94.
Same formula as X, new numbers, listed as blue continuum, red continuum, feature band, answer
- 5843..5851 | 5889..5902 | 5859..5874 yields -0.9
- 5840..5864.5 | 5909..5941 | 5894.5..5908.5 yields 1.6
